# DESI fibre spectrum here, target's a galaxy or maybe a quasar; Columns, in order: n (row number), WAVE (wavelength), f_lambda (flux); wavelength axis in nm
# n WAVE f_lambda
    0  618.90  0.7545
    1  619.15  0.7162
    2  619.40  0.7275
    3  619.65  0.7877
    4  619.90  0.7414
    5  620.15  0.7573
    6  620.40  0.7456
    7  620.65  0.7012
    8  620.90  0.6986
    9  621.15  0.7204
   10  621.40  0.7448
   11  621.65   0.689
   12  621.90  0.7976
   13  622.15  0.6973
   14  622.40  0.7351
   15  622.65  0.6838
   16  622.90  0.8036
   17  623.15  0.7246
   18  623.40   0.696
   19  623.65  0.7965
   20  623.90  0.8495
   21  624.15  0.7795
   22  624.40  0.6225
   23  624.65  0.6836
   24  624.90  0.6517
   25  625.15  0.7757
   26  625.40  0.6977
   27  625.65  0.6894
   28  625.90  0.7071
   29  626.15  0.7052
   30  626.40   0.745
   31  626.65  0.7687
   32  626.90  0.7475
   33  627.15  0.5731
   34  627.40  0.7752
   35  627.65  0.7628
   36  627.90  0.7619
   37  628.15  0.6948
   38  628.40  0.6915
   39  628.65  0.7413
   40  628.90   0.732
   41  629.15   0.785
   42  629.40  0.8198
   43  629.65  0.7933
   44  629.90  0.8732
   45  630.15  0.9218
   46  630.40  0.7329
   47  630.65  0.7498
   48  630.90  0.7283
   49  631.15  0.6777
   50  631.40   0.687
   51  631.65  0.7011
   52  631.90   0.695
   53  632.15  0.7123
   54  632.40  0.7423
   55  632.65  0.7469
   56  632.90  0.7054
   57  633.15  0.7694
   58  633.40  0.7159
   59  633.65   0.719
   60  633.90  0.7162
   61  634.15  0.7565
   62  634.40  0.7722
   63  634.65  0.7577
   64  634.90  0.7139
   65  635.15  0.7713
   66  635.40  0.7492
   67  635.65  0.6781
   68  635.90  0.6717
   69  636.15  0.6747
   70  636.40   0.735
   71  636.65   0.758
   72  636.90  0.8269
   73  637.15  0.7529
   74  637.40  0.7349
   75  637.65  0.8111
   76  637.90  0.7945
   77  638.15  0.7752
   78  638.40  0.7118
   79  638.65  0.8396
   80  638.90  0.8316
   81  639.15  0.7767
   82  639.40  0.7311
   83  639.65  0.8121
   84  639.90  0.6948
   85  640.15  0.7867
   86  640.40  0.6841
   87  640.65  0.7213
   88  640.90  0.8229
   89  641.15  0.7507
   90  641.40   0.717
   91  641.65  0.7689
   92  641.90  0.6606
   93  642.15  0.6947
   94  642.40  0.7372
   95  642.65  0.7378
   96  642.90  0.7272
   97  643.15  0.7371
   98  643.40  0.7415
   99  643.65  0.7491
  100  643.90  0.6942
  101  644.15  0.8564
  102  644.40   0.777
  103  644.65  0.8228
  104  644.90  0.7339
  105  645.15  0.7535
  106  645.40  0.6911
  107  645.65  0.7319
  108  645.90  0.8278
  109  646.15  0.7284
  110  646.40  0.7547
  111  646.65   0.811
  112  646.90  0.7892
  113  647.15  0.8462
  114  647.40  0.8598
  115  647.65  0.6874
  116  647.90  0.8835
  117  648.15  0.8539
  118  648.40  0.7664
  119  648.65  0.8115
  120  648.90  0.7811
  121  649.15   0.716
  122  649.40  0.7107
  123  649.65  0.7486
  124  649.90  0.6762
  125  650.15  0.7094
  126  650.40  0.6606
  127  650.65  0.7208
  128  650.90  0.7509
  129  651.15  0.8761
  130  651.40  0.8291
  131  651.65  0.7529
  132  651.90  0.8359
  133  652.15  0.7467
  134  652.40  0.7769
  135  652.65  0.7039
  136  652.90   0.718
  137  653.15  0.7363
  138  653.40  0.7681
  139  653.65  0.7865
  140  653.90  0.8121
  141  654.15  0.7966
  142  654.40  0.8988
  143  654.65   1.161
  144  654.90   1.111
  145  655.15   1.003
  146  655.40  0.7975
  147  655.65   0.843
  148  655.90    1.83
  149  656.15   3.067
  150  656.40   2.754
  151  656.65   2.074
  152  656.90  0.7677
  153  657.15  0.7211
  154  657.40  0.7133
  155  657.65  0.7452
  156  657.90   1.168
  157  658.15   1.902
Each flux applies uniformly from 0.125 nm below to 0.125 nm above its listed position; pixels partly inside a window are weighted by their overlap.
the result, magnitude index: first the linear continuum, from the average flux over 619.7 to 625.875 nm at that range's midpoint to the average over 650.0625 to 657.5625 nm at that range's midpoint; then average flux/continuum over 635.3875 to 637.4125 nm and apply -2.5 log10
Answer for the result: 0.176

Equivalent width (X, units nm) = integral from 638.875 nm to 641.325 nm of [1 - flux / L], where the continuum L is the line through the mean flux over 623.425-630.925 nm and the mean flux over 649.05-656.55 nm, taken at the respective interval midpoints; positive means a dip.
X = 0.30 nm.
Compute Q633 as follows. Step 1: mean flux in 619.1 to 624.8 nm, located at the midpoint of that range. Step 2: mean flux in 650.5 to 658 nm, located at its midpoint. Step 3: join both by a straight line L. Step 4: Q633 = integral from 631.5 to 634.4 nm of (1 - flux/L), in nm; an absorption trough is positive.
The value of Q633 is 0.39 nm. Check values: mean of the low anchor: 0.735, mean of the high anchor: 1.04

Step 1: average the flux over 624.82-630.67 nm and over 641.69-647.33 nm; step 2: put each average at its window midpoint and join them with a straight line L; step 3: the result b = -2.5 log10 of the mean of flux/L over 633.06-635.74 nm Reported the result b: 0.017 mag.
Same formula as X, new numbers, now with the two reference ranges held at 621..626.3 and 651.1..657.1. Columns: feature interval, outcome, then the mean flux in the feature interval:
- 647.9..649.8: 0.48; 0.776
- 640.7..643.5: 0.64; 0.736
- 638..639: 0.13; 0.789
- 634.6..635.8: 0.19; 0.731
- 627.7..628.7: 0.07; 0.724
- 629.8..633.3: 0.33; 0.745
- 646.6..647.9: 0.27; 0.806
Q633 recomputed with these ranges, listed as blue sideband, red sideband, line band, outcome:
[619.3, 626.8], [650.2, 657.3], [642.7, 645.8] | 0.636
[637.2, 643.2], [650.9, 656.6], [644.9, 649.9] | 0.822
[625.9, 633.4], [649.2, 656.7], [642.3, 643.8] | 0.264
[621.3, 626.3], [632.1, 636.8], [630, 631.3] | -0.060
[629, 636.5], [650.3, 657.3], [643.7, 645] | 0.191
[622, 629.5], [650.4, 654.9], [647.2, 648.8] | -0.033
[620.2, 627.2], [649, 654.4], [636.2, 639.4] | -0.145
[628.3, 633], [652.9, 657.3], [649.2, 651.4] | 0.757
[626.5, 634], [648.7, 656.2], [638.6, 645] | 0.504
